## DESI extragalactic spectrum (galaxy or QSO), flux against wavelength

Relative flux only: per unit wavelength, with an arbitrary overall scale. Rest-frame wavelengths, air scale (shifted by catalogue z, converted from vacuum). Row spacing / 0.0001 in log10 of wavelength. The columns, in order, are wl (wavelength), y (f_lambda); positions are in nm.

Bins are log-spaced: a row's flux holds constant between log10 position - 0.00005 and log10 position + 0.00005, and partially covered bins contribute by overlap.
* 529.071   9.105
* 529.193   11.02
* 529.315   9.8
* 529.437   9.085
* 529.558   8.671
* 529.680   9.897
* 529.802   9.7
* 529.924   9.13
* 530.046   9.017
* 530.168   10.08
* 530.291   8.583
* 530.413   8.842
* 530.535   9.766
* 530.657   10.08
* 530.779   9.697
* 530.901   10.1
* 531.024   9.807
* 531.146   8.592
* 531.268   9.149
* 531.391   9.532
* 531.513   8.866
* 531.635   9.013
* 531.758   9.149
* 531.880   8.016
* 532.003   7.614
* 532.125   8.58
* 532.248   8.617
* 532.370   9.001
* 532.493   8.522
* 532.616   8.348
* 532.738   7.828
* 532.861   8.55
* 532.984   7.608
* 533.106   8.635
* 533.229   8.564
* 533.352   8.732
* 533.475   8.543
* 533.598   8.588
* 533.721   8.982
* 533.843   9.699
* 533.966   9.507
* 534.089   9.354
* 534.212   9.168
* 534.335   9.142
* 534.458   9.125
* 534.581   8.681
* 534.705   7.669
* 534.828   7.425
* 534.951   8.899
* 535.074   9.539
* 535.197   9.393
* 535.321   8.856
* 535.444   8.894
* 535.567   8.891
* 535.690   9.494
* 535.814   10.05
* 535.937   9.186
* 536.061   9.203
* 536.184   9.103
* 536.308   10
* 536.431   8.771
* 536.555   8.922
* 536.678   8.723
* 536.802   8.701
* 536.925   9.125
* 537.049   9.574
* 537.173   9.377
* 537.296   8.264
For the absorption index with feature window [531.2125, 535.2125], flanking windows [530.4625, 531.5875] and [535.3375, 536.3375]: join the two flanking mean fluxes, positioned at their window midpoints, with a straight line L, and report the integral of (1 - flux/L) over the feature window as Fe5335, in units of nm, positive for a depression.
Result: 0.295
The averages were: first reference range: 9.5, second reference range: 9.31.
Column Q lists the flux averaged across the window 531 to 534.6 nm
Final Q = 8.78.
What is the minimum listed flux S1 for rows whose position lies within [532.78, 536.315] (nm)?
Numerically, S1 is 7.425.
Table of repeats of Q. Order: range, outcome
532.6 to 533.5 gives 8.35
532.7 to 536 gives 8.86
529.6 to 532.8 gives 9.05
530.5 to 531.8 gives 9.43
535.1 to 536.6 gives 9.24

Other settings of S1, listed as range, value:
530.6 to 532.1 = 7.614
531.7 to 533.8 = 7.608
